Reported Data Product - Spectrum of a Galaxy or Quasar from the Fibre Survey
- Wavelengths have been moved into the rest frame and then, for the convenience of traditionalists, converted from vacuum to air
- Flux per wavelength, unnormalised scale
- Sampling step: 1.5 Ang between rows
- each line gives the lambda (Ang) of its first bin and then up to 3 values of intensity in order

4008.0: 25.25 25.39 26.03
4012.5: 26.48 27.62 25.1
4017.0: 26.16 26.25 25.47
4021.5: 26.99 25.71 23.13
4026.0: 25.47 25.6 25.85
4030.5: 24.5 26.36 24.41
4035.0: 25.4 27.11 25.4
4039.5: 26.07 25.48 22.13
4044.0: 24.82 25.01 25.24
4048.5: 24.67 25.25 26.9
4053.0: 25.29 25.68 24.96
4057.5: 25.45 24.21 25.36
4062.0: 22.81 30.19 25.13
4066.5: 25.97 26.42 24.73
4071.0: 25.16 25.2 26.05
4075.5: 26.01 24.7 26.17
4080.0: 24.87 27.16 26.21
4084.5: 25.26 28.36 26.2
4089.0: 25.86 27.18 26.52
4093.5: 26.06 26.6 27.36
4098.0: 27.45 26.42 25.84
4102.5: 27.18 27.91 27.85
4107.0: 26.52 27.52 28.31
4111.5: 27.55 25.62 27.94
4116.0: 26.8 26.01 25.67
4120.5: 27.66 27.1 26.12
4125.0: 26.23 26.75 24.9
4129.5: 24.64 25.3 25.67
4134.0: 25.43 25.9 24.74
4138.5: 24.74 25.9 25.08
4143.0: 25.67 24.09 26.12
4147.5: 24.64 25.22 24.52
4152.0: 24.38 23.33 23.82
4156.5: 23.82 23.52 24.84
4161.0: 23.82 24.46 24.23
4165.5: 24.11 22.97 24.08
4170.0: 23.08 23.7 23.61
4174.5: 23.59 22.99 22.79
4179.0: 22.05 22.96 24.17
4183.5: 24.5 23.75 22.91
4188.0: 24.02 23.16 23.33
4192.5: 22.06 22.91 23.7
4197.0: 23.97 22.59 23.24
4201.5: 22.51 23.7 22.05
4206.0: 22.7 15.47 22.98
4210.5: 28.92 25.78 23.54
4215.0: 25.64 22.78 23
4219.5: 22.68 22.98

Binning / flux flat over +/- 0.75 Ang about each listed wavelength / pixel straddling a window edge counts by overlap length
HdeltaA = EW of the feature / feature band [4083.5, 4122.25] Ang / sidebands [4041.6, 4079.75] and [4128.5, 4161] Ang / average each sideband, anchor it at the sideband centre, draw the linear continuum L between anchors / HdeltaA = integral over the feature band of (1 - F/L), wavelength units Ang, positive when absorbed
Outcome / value -2.8 Ang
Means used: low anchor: 25.3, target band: 26.9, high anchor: 24.8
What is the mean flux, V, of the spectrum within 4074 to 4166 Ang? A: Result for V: 25.8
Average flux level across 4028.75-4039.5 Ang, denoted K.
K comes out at 25.6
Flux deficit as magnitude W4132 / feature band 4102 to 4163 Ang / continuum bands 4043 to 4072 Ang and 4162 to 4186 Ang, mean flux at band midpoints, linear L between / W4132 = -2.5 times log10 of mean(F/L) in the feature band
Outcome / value -0.06 mag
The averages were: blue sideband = 25.4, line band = 25.7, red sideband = 23.5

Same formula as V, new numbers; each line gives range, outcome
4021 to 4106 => 25.8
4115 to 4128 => 26.5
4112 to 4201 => 24.5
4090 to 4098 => 26.8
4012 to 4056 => 25.5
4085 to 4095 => 26.7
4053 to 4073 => 25.5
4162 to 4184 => 23.5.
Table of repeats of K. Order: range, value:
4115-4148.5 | 25.7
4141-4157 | 24.6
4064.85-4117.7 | 26.5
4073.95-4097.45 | 26.3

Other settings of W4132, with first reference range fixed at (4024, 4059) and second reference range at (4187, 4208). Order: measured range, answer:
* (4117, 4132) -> -0.10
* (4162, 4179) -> -0.02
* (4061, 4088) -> -0.05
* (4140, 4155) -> -0.06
